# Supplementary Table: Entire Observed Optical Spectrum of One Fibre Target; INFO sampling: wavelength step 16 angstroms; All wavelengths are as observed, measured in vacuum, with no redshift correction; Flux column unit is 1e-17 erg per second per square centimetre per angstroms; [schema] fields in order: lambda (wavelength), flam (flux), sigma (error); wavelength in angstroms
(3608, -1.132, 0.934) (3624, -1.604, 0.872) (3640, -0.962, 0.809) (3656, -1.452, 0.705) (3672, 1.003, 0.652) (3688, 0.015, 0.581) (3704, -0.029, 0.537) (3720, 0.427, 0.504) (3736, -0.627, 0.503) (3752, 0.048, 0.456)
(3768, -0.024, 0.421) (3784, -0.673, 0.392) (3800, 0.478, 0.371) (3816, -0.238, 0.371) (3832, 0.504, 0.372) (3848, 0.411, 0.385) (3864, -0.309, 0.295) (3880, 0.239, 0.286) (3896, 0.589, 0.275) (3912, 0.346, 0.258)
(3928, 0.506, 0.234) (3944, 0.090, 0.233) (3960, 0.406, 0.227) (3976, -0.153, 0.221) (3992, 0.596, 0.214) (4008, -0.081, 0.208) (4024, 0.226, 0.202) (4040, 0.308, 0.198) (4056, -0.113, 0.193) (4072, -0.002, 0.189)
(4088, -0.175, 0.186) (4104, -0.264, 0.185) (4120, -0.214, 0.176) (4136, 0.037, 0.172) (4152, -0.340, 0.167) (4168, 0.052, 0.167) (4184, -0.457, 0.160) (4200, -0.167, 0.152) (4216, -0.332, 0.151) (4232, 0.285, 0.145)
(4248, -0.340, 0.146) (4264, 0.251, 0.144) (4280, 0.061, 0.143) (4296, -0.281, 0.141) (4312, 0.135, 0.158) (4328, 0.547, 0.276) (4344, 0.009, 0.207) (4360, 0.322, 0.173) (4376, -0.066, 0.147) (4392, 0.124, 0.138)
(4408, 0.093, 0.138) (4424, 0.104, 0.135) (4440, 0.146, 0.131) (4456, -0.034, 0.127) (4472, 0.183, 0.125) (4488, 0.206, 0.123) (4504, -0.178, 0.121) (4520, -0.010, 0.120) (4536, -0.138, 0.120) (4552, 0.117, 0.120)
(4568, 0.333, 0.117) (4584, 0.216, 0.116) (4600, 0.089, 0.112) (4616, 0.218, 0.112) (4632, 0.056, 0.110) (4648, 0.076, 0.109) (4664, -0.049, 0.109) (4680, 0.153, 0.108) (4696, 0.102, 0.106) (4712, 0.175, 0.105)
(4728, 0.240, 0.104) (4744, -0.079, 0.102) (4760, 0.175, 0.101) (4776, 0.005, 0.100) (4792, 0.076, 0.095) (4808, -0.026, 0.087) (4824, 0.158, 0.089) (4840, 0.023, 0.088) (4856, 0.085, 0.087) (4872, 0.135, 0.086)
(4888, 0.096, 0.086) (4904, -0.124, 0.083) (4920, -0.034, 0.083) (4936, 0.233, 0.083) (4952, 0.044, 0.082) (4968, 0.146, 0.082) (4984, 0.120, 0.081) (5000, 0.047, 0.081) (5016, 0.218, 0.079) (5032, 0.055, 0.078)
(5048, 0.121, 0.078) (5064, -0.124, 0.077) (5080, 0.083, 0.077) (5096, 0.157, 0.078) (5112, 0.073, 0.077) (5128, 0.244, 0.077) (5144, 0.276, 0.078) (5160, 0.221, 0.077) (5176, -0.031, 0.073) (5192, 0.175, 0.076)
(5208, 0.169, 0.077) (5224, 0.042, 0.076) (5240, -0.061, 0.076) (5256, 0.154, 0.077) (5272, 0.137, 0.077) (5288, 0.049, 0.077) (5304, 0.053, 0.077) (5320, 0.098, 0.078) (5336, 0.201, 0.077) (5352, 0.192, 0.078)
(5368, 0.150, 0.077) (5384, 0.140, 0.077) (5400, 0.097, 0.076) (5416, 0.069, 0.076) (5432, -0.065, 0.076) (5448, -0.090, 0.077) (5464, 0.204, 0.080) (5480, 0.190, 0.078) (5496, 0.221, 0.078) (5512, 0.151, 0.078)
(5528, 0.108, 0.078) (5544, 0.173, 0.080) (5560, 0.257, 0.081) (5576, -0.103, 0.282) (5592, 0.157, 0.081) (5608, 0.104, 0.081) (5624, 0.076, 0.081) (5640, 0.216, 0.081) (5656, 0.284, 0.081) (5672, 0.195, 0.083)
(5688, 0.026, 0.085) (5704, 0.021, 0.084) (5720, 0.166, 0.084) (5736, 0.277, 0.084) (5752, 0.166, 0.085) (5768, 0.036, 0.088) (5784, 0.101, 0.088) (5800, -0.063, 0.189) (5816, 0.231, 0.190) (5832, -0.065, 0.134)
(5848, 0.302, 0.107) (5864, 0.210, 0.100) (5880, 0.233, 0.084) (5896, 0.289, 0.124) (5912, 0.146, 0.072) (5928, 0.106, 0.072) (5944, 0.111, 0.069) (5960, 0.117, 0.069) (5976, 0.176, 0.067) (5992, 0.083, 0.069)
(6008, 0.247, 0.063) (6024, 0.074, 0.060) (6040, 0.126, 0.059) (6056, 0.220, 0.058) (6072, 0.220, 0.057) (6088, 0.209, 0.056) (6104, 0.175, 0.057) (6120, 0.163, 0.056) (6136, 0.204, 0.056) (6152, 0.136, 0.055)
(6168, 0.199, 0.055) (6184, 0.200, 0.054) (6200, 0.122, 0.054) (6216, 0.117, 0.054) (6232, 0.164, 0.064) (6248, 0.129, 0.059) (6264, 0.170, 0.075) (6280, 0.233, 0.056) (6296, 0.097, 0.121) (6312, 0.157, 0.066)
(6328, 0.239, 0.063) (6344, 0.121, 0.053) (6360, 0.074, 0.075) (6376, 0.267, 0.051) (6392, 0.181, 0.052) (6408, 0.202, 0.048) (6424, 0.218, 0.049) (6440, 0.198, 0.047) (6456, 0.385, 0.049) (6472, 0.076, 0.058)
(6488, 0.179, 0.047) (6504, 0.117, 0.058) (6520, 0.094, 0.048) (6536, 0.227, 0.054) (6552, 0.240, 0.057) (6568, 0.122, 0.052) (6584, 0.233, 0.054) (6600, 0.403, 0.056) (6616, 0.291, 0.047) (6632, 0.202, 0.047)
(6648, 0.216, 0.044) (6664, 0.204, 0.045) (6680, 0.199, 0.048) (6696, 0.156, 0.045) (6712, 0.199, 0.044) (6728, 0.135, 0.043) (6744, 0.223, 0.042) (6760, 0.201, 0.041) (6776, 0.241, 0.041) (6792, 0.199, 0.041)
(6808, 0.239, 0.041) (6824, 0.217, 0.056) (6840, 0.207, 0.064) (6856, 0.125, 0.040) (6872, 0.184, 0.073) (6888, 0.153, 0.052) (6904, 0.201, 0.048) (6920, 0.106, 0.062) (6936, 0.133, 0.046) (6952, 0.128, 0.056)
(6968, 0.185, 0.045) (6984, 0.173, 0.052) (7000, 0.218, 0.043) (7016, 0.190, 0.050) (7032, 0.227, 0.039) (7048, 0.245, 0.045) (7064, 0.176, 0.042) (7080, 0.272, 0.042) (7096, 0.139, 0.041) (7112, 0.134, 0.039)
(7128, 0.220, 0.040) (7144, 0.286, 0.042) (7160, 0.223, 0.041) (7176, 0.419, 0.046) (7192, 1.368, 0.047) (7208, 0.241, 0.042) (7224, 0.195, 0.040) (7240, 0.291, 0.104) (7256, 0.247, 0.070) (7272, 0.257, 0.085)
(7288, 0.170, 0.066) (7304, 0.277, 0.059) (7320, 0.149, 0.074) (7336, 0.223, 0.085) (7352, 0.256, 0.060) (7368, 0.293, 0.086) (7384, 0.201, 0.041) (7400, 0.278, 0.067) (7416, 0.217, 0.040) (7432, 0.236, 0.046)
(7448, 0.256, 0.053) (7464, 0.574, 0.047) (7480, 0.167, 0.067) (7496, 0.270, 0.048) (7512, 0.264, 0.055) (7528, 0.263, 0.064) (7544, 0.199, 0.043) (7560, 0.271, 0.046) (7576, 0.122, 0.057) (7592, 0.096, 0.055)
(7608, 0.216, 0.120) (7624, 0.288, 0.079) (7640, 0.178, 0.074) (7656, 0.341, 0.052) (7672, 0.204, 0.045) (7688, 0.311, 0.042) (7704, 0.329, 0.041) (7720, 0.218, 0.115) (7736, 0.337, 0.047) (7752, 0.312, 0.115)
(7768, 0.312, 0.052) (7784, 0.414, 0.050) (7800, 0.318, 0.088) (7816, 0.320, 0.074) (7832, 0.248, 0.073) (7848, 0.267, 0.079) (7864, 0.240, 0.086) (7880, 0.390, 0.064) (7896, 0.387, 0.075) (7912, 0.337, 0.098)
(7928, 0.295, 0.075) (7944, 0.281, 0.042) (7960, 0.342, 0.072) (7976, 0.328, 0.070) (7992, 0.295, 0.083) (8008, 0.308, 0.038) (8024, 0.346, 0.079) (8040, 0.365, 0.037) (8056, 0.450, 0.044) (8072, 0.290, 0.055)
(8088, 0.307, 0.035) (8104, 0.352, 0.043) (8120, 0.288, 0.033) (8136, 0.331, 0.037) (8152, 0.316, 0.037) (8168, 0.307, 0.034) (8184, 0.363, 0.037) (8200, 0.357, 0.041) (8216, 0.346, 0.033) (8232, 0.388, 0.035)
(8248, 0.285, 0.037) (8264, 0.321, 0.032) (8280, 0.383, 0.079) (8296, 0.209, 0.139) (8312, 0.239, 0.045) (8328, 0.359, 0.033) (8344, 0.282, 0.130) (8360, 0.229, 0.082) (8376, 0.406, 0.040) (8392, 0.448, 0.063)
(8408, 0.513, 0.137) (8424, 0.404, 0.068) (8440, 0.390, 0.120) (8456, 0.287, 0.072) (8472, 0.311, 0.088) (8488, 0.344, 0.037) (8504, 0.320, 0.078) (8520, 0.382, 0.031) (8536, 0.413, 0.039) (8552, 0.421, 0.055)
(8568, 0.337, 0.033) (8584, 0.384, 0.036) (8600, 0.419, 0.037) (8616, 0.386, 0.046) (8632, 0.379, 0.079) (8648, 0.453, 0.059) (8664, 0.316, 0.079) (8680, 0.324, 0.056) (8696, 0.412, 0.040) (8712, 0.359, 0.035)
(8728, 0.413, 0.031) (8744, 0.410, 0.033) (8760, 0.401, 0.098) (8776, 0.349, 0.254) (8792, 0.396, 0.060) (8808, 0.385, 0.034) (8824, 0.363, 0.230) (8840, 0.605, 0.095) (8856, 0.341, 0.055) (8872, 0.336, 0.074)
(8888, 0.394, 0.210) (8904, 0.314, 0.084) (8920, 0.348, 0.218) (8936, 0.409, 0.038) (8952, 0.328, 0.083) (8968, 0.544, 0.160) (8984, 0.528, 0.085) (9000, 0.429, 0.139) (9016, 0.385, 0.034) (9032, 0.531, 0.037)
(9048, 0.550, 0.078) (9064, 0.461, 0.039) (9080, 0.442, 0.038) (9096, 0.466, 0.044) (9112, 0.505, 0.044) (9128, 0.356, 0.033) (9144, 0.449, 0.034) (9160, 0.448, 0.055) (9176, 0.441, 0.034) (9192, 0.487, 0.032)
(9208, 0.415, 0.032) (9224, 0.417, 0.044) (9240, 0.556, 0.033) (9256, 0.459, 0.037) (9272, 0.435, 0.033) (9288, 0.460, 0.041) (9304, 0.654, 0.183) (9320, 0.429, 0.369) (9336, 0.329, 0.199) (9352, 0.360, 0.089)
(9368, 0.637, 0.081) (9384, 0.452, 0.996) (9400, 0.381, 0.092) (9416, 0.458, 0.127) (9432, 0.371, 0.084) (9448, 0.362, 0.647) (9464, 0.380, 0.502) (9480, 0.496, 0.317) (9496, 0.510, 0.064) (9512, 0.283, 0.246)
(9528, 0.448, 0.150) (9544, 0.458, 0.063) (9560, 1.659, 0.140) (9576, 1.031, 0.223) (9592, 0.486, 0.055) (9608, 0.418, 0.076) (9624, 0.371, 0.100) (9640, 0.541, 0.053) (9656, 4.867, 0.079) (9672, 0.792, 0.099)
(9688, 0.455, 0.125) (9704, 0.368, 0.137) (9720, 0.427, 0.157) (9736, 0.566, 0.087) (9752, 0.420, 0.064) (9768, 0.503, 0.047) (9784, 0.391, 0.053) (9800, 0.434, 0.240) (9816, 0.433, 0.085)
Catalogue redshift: 0.928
